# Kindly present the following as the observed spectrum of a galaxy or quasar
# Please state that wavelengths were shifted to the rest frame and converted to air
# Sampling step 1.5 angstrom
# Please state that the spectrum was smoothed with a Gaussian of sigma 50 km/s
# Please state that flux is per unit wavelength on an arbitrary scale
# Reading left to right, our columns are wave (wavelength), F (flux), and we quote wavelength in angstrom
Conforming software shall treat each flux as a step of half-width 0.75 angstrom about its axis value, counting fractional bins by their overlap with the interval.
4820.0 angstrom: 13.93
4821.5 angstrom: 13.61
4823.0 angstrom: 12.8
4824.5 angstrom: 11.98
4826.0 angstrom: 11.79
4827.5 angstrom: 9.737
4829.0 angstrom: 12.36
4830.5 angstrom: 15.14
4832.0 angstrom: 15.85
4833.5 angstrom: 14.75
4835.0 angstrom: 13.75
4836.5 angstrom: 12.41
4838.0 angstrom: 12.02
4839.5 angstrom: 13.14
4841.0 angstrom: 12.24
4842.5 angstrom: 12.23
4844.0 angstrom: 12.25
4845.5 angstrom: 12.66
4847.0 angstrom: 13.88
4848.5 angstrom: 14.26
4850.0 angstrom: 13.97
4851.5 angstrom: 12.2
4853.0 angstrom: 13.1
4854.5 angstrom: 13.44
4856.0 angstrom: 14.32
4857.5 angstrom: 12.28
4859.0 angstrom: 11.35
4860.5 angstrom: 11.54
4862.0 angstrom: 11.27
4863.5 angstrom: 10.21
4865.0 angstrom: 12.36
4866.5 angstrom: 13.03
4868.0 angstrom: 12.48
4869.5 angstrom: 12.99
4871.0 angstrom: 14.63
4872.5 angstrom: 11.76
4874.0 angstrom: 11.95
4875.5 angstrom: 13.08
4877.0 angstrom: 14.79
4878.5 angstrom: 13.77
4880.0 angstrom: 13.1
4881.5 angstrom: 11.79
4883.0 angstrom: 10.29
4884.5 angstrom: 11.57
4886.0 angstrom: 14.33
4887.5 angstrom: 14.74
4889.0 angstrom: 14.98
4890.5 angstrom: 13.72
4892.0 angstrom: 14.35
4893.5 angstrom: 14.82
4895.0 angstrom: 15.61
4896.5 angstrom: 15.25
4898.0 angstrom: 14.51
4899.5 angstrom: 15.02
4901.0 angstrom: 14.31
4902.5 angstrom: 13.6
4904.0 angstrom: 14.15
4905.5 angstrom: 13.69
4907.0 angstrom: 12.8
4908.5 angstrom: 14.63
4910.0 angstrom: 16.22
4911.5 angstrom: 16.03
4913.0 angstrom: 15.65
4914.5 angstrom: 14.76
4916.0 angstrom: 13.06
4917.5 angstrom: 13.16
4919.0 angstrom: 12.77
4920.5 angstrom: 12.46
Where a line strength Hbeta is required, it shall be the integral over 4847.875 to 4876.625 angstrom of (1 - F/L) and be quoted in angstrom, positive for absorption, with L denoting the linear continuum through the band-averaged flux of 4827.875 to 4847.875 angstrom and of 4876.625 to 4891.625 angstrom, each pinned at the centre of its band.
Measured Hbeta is 1.3 angstrom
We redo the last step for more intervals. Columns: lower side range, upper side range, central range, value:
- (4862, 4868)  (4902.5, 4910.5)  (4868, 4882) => -0.75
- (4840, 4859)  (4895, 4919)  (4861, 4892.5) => 1.84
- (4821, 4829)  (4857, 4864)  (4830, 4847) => -2.29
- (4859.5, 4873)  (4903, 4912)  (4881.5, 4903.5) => -0.48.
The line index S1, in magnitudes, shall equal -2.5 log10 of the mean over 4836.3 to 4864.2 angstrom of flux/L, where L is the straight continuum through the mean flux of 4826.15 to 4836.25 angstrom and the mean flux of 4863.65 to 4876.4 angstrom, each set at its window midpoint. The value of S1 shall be 0.04 mag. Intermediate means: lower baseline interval 13.4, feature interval 12.6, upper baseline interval 12.7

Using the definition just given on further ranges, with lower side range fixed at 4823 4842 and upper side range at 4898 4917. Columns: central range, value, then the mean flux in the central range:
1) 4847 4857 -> -0.018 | 13.5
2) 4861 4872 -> 0.104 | 12.4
